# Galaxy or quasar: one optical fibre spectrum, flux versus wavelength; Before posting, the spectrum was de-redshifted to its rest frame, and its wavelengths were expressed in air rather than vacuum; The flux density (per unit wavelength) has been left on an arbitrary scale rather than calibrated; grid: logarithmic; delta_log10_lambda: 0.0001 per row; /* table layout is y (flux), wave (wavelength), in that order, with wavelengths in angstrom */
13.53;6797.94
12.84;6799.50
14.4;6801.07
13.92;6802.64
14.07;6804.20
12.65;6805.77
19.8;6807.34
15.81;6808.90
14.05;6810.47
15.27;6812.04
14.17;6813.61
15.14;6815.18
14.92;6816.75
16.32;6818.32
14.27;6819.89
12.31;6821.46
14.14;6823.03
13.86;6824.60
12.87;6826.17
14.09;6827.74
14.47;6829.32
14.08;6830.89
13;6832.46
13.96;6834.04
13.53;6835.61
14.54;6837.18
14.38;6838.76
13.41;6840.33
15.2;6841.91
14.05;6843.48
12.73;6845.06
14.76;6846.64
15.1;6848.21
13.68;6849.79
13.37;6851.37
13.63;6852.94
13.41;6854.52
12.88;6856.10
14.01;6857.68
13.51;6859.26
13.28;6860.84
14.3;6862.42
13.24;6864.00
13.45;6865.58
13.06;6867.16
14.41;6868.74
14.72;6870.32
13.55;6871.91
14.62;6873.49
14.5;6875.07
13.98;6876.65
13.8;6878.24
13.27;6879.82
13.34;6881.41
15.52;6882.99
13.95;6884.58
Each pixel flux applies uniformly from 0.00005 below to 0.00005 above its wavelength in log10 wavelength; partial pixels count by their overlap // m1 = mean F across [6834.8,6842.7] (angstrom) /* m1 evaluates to 14.2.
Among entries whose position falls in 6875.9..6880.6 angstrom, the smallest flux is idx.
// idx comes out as 13.27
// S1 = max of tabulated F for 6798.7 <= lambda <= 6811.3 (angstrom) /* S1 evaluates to 19.8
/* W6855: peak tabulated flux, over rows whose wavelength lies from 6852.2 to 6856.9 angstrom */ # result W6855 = 13.63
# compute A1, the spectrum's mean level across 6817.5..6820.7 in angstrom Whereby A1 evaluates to 15.3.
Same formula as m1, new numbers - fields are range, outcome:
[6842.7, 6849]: 14.2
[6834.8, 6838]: 14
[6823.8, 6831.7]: 13.9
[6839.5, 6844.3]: 14.2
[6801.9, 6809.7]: 15.3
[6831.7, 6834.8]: 13.5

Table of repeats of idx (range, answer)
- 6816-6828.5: 12.31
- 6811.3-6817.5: 14.17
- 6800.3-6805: 13.92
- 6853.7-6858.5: 12.88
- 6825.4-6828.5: 12.87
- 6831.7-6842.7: 13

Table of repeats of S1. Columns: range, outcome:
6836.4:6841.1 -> 14.54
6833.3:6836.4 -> 13.96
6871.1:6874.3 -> 14.62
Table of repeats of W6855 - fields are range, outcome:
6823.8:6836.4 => 14.47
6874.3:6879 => 14.5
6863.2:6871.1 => 14.72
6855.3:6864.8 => 14.3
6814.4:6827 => 16.32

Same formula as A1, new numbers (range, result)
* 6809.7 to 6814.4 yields 14.5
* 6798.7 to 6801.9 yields 13.6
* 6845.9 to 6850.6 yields 14.5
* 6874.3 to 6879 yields 14.1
